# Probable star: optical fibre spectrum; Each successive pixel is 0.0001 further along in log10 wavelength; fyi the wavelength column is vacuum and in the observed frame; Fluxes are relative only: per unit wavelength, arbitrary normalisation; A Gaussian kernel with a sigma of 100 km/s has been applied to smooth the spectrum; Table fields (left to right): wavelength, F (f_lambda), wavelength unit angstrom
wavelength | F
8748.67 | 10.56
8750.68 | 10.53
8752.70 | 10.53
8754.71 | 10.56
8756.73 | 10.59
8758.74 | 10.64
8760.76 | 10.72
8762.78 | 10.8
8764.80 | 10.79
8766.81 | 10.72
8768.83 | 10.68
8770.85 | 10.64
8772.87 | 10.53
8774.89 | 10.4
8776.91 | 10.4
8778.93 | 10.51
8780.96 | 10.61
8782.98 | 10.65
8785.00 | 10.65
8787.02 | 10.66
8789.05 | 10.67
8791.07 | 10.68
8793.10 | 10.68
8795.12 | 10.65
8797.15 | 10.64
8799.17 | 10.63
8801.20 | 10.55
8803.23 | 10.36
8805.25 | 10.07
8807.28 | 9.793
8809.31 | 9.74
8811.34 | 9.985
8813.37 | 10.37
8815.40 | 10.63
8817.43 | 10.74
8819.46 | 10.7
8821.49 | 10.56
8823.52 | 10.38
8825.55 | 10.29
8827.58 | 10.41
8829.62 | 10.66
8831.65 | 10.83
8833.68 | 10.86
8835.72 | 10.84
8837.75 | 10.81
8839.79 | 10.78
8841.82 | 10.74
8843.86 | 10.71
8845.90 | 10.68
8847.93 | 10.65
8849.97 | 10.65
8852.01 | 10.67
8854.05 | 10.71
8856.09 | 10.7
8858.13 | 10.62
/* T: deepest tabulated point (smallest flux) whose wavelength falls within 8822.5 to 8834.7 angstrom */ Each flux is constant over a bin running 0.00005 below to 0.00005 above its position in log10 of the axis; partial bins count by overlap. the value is 10.29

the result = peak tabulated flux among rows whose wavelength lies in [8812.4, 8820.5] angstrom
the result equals 10.74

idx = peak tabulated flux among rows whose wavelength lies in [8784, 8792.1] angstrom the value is 10.68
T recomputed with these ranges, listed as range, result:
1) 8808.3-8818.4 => 9.74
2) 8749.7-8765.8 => 10.53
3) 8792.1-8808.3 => 9.793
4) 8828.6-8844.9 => 10.66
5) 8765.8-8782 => 10.4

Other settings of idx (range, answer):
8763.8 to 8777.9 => 10.79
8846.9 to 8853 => 10.67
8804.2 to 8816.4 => 10.63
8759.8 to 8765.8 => 10.8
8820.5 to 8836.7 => 10.86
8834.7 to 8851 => 10.84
